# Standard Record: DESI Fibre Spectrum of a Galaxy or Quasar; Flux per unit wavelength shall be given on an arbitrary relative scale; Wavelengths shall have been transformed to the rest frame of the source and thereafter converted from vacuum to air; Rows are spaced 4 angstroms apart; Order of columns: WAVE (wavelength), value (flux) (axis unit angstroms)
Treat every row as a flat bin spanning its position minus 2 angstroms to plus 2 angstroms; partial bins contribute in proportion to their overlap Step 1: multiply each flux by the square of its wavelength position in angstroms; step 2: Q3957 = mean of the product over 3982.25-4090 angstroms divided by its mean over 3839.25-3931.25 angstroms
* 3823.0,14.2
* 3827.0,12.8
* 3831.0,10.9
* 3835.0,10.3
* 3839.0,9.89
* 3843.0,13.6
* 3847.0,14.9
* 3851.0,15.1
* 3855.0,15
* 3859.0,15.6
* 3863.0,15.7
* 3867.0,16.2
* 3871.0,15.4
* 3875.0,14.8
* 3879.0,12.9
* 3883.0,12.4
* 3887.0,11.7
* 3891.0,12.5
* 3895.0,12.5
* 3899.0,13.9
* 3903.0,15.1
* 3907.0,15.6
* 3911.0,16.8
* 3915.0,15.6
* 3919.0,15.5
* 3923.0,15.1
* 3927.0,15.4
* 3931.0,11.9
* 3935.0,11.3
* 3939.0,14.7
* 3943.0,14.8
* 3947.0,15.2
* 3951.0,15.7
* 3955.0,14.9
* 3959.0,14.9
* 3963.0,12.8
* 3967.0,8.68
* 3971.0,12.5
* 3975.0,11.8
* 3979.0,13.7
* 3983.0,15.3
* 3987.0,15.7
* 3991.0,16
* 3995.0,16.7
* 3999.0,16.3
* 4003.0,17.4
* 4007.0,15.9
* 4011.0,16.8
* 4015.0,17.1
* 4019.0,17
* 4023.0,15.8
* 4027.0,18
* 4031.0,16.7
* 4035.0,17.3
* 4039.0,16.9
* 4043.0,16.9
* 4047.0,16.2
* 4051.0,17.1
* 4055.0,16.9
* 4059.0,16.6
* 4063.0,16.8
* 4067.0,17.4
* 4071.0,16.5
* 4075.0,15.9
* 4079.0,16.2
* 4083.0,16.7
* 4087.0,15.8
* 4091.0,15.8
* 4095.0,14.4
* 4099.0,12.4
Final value 1.2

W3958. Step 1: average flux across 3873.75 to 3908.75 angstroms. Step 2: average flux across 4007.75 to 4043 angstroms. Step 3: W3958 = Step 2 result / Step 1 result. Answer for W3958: 1.26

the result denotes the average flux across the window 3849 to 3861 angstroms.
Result 15.2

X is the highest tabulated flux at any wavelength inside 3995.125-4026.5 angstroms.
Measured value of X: 17.4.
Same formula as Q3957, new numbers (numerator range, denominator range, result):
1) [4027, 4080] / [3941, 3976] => 1.30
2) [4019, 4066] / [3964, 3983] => 1.44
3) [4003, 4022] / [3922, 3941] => 1.28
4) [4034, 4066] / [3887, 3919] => 1.25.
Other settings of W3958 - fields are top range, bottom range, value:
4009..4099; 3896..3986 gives 1.17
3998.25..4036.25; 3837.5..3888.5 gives 1.19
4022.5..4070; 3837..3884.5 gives 1.18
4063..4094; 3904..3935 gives 1.10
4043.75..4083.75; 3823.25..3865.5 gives 1.24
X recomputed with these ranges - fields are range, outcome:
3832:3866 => 15.7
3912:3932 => 15.6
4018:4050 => 18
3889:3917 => 16.8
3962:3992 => 16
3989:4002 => 16.7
